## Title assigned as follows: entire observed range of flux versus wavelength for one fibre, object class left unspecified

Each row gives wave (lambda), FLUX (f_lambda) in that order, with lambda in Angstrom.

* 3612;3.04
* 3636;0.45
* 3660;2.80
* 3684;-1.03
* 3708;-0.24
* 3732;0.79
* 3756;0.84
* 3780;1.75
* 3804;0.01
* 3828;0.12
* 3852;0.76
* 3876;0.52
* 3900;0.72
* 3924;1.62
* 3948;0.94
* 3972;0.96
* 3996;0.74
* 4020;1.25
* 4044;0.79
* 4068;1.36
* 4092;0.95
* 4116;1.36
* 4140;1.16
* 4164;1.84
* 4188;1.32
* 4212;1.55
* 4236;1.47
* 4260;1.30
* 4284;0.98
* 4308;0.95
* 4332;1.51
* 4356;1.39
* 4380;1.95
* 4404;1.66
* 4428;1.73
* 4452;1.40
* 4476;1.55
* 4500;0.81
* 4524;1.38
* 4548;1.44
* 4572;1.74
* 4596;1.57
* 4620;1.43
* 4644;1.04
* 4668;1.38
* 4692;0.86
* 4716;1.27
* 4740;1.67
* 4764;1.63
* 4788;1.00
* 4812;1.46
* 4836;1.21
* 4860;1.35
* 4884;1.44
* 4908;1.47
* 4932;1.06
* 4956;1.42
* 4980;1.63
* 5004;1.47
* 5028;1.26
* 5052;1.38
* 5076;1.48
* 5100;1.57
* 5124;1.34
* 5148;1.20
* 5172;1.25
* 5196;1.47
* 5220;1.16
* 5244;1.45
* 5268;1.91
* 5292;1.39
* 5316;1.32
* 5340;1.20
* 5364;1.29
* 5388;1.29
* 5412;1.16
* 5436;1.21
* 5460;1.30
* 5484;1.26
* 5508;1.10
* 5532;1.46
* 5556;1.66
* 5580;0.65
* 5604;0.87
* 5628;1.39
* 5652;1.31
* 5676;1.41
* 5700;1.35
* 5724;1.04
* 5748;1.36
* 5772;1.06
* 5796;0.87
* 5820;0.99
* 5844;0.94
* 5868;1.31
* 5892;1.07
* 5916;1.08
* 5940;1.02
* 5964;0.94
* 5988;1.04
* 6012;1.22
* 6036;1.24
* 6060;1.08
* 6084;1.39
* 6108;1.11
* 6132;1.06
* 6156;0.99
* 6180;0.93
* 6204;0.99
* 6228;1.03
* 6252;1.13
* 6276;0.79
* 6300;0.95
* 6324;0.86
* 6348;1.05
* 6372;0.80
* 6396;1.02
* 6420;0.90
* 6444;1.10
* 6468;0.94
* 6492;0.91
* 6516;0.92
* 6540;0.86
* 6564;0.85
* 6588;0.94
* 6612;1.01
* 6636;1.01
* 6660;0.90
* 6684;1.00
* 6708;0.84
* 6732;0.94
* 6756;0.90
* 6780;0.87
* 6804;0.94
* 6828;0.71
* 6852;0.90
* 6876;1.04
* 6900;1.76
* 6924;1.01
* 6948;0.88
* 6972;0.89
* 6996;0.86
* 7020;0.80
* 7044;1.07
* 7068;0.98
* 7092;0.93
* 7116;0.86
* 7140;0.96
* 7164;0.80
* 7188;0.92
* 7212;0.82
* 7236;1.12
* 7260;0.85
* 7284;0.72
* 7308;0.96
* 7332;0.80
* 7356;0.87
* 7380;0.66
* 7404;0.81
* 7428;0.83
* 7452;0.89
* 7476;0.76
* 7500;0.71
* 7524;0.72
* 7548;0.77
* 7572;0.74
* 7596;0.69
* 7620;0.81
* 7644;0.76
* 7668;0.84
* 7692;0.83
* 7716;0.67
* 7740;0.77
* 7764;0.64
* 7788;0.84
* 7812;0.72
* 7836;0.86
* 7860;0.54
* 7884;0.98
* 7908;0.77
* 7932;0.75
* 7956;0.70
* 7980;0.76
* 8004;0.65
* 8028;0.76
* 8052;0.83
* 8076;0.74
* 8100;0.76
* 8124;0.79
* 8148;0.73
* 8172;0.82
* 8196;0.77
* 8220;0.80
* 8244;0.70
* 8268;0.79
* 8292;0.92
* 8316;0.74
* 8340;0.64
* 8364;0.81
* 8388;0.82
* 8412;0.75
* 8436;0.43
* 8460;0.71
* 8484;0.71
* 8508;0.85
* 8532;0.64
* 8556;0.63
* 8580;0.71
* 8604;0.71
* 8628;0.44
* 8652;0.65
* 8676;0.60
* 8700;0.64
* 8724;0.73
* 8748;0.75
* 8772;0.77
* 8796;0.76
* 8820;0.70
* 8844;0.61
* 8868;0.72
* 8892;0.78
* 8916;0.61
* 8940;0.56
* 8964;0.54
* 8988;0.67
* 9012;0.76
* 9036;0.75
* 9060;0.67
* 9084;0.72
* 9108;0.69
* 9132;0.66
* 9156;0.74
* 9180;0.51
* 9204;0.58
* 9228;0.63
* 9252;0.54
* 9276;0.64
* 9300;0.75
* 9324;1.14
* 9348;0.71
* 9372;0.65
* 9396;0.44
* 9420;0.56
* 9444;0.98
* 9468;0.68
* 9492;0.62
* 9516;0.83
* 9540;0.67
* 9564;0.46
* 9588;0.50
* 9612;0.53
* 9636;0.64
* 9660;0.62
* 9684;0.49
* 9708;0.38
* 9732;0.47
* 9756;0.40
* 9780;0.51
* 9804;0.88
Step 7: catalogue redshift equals 0.050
